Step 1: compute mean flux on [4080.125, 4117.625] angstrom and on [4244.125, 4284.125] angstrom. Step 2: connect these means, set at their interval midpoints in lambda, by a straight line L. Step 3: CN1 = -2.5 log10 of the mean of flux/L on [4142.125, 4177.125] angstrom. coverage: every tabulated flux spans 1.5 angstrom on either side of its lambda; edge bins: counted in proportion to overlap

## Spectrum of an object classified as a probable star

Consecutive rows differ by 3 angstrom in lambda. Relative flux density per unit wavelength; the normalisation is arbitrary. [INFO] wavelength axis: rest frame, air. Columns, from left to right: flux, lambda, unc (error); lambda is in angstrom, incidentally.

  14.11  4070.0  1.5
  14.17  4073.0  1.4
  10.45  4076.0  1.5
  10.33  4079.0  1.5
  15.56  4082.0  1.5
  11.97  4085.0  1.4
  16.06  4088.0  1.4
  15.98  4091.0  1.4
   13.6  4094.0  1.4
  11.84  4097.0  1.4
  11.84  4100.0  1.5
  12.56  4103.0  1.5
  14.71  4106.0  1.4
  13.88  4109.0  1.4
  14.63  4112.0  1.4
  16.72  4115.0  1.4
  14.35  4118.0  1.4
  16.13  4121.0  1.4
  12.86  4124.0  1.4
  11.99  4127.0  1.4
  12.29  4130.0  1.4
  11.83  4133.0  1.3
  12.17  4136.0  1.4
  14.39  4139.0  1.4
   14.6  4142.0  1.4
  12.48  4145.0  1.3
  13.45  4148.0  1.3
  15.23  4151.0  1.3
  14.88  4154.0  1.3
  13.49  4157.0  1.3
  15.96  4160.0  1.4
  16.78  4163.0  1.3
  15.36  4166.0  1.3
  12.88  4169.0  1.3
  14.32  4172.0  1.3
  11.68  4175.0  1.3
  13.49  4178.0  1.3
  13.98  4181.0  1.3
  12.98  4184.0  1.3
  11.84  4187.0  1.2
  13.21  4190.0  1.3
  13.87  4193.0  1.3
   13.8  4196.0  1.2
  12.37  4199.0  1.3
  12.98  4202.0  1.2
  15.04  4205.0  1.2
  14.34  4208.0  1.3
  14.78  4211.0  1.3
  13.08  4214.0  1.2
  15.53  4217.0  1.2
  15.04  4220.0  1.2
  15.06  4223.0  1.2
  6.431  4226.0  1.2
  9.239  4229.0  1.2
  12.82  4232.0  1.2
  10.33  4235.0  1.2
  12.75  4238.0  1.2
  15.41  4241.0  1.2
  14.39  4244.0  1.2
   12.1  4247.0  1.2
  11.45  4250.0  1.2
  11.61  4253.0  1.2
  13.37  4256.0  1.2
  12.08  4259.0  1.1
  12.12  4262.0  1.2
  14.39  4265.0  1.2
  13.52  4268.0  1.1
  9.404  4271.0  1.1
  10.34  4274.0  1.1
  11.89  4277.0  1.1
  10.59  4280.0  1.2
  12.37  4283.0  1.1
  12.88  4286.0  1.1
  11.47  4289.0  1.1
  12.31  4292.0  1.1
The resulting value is -0.07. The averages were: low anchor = 14.1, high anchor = 12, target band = 14.2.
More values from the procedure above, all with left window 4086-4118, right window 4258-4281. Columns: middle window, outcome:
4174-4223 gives -0.07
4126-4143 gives 0.07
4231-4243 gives -0.05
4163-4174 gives -0.09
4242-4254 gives -0.04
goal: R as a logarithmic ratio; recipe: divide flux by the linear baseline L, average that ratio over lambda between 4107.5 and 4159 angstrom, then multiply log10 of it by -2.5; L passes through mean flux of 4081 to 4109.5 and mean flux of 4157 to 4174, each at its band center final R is 0.04 mag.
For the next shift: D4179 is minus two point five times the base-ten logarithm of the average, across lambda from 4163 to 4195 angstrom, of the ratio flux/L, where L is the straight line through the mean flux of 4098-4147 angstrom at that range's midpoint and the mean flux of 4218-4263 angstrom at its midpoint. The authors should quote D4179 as -0.05 mag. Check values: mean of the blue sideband 13.6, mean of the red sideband 12.3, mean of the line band 13.5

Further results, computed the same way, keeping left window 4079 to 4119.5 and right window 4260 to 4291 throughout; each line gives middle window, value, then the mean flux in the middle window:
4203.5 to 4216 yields -0.13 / 14.4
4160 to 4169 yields -0.17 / 15.5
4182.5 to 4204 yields -0.01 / 13.1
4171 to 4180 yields 0.00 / 13.1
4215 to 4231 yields 0.02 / 12.3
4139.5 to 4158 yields -0.05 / 14.1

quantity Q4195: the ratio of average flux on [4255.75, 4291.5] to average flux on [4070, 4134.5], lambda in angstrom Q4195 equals 0.89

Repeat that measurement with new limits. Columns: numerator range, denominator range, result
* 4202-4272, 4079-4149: 0.94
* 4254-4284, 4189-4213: 0.87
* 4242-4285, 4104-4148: 0.88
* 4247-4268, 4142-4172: 0.87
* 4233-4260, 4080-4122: 0.89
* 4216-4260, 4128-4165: 0.89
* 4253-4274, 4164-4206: 0.91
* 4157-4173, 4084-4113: 1.09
